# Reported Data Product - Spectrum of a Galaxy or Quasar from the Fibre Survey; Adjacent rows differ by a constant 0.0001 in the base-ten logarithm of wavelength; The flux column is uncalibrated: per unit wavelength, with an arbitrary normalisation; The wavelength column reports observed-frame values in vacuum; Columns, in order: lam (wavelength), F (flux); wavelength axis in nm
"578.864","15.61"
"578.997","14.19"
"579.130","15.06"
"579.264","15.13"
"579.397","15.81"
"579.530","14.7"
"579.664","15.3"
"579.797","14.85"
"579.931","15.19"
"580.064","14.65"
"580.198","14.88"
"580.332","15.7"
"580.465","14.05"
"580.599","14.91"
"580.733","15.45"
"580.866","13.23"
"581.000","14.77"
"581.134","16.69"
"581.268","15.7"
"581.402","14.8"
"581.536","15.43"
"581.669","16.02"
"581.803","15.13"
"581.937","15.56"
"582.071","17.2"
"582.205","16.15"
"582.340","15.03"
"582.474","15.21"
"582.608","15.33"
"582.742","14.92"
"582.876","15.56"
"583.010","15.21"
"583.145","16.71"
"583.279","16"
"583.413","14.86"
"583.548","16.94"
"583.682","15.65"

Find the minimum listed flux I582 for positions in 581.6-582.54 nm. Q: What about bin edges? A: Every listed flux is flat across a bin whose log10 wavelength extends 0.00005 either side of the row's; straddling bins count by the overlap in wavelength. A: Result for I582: 15.03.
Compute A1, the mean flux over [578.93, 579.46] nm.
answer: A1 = 15.1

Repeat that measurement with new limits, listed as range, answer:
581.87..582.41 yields 16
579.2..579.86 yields 15.2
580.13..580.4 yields 15.3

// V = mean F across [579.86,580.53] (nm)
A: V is 14.9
